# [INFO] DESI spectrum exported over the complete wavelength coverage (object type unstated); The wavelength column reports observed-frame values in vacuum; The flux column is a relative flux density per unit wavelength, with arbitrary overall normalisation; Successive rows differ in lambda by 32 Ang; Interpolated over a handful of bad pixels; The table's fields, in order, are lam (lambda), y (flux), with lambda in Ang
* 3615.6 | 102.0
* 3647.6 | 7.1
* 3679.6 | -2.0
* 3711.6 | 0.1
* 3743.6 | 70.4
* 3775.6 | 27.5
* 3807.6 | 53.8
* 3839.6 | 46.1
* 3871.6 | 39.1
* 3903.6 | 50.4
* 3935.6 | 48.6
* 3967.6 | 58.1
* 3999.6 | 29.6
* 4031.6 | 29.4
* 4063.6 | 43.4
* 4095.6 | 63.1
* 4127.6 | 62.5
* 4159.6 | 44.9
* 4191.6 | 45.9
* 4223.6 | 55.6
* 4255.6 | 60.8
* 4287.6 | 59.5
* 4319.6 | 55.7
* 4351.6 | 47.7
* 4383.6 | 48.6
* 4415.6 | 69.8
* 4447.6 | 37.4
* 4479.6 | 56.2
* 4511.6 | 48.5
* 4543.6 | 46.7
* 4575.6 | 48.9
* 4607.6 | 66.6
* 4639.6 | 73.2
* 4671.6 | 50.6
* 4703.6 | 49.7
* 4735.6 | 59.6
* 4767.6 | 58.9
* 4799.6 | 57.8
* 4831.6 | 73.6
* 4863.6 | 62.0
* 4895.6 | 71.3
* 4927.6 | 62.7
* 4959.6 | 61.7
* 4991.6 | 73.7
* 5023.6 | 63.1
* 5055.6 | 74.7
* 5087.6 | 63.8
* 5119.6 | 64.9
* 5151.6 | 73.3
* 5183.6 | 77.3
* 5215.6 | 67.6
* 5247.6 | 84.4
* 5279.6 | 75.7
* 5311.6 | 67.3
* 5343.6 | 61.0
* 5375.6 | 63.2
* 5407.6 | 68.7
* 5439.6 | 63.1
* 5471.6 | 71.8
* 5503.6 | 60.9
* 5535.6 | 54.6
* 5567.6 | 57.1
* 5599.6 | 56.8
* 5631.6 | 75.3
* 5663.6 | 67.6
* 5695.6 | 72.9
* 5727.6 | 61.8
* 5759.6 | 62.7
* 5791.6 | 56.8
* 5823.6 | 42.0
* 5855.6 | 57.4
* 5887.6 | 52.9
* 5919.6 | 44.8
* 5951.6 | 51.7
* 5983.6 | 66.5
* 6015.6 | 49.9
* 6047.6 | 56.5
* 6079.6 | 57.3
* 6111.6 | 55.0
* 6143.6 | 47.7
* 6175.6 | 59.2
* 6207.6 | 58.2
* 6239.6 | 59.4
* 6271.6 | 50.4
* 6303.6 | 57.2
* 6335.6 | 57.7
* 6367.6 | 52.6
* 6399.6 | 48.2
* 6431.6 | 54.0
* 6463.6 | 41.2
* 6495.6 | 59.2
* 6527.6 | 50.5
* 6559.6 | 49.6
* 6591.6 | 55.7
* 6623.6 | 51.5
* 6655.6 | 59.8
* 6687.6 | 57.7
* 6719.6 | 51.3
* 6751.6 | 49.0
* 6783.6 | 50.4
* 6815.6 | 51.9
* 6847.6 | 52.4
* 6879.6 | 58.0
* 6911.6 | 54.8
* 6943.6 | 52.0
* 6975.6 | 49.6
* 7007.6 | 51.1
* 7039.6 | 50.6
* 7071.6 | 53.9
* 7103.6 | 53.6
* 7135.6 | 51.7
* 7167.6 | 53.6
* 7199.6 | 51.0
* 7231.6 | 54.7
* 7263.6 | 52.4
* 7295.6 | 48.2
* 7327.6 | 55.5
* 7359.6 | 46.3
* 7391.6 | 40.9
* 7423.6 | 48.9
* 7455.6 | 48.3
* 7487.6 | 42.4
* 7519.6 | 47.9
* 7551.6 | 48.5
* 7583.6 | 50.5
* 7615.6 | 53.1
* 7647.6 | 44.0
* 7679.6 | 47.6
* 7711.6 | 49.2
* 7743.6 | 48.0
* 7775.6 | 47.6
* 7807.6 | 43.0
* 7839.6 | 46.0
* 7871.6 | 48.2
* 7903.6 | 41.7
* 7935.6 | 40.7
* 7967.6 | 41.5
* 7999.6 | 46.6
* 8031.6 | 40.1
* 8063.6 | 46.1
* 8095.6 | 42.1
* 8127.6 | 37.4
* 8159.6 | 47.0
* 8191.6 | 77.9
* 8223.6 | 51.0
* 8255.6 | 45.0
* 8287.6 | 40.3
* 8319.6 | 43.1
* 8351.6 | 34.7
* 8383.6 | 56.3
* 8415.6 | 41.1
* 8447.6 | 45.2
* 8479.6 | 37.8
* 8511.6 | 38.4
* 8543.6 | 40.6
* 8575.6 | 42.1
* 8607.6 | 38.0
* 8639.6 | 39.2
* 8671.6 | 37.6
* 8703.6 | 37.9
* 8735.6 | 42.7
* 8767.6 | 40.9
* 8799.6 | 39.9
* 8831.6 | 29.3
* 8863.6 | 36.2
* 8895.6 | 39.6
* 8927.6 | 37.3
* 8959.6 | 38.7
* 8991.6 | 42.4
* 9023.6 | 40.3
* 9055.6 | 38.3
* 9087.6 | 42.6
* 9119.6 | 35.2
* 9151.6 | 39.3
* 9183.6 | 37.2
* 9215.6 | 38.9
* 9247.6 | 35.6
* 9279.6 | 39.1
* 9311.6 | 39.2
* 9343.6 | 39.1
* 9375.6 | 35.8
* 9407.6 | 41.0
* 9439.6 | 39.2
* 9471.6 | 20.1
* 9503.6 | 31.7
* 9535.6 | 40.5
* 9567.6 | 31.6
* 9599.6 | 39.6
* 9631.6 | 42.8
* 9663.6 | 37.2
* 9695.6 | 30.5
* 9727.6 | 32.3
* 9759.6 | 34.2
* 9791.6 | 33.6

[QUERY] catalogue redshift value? 0.25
